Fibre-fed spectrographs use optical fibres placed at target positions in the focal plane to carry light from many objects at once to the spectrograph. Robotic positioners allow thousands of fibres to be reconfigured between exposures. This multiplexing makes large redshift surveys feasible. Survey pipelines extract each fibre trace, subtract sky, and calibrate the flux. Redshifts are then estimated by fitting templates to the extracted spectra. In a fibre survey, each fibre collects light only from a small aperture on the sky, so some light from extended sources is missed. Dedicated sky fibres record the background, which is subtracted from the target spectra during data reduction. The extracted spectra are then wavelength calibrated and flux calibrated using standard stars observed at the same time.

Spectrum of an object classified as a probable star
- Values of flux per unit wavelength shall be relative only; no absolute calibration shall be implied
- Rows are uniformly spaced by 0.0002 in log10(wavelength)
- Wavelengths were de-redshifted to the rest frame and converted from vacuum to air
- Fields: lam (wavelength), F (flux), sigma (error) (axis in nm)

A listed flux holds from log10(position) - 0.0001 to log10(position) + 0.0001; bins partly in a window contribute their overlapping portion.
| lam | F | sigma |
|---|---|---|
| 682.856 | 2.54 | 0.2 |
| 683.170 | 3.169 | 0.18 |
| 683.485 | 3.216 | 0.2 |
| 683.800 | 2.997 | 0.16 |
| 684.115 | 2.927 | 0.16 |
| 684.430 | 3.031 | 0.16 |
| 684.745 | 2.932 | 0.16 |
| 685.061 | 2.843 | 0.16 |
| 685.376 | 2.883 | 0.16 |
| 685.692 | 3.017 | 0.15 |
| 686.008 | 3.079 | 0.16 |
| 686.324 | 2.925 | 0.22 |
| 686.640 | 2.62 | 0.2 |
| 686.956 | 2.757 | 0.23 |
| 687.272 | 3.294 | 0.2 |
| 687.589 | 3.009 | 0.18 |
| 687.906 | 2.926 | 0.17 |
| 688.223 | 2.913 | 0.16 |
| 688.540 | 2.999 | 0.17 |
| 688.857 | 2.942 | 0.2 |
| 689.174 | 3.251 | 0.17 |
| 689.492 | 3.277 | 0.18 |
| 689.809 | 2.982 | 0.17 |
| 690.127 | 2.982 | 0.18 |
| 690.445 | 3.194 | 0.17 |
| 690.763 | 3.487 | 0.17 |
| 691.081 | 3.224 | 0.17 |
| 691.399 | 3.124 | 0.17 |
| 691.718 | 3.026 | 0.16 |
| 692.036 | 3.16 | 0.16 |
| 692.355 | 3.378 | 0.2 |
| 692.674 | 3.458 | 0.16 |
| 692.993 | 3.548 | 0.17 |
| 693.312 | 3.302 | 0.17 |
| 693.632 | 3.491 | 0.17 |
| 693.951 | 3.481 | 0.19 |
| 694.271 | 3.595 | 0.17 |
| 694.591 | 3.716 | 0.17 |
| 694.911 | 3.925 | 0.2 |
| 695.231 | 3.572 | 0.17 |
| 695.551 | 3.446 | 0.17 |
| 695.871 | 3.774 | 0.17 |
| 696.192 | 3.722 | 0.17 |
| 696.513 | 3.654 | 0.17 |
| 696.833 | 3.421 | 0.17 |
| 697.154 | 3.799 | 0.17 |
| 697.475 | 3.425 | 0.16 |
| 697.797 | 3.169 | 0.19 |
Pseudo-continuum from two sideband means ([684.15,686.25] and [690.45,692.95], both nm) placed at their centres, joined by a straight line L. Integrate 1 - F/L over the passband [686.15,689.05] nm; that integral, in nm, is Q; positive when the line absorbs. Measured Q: 0.13 nm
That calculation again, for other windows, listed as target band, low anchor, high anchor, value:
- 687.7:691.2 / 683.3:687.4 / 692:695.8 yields 0.14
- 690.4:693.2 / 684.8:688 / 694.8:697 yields 0.04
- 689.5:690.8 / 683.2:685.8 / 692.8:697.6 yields 0.06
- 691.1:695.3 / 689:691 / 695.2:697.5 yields -0.03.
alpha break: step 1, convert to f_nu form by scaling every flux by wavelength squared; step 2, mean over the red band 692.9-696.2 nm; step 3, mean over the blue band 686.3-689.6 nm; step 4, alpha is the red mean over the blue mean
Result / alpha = 1.22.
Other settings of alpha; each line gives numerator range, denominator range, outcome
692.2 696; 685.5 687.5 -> 1.23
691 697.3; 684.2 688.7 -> 1.21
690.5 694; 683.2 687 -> 1.15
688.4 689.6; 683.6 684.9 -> 1.06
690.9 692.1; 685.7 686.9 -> 1.11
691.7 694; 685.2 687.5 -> 1.17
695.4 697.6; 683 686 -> 1.24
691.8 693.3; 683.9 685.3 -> 1.17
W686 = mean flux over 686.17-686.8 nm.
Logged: 2.77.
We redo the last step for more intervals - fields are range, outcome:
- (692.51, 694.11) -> 3.46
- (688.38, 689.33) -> 3.06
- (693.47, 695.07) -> 3.64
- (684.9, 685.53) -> 2.86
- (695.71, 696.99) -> 3.64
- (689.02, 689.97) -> 3.17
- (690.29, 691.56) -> 3.26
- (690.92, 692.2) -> 3.14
